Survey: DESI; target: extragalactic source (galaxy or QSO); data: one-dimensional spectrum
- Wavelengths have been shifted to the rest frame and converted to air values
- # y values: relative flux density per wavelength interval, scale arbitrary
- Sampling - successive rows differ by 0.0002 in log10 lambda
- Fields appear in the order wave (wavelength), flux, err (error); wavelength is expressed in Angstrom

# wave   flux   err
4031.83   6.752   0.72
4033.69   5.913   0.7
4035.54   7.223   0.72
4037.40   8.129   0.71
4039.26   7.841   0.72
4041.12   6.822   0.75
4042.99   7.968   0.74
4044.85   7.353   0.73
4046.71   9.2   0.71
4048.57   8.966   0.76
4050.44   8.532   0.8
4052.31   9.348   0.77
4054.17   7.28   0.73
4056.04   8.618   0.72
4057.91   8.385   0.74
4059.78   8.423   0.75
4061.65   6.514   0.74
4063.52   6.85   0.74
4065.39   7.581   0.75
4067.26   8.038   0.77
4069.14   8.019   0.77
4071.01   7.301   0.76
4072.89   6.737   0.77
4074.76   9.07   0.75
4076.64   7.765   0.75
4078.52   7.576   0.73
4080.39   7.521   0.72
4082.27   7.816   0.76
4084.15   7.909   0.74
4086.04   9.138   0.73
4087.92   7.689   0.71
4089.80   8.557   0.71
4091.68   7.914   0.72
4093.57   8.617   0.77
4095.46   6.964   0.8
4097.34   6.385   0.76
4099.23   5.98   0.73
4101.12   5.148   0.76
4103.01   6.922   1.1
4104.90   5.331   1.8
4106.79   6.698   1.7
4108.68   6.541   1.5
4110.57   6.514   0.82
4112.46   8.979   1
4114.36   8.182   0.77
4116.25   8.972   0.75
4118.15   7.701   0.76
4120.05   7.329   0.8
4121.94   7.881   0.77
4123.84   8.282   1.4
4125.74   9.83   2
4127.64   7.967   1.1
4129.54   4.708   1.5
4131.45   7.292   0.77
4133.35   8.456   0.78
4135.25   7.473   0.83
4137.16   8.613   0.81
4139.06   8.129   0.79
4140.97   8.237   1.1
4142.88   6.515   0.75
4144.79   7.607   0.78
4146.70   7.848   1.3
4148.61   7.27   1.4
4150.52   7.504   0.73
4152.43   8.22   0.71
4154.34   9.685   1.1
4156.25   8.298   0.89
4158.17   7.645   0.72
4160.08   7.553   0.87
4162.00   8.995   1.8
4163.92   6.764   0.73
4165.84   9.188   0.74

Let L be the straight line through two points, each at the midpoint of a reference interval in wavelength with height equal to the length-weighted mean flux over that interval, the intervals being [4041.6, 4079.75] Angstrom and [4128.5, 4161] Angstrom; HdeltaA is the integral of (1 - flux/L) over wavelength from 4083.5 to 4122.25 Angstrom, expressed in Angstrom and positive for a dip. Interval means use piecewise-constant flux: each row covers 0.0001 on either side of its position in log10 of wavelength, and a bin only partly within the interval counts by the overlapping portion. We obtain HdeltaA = 2.22 Angstrom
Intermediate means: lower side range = 7.96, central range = 7.39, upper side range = 7.71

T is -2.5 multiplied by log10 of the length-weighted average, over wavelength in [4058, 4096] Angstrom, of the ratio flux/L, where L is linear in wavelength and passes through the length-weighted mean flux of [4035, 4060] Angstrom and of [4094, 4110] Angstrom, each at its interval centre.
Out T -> -0.10 mag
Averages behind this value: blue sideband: 8.15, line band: 7.82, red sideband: 6.33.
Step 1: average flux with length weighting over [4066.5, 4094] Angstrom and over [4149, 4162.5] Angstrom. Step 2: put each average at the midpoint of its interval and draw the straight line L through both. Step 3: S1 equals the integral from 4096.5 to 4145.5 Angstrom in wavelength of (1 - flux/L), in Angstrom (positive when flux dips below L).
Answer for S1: 4.4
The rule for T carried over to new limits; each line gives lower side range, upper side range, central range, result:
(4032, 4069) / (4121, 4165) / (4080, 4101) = 0.04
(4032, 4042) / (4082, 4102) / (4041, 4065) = -0.11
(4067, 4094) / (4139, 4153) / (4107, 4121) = 0.01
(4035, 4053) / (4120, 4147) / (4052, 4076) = 0.03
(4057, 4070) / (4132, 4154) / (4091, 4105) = 0.16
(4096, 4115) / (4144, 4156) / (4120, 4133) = -0.05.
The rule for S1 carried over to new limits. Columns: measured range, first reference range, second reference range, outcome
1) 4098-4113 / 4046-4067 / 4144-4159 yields 3.0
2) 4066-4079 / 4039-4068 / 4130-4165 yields 0.3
